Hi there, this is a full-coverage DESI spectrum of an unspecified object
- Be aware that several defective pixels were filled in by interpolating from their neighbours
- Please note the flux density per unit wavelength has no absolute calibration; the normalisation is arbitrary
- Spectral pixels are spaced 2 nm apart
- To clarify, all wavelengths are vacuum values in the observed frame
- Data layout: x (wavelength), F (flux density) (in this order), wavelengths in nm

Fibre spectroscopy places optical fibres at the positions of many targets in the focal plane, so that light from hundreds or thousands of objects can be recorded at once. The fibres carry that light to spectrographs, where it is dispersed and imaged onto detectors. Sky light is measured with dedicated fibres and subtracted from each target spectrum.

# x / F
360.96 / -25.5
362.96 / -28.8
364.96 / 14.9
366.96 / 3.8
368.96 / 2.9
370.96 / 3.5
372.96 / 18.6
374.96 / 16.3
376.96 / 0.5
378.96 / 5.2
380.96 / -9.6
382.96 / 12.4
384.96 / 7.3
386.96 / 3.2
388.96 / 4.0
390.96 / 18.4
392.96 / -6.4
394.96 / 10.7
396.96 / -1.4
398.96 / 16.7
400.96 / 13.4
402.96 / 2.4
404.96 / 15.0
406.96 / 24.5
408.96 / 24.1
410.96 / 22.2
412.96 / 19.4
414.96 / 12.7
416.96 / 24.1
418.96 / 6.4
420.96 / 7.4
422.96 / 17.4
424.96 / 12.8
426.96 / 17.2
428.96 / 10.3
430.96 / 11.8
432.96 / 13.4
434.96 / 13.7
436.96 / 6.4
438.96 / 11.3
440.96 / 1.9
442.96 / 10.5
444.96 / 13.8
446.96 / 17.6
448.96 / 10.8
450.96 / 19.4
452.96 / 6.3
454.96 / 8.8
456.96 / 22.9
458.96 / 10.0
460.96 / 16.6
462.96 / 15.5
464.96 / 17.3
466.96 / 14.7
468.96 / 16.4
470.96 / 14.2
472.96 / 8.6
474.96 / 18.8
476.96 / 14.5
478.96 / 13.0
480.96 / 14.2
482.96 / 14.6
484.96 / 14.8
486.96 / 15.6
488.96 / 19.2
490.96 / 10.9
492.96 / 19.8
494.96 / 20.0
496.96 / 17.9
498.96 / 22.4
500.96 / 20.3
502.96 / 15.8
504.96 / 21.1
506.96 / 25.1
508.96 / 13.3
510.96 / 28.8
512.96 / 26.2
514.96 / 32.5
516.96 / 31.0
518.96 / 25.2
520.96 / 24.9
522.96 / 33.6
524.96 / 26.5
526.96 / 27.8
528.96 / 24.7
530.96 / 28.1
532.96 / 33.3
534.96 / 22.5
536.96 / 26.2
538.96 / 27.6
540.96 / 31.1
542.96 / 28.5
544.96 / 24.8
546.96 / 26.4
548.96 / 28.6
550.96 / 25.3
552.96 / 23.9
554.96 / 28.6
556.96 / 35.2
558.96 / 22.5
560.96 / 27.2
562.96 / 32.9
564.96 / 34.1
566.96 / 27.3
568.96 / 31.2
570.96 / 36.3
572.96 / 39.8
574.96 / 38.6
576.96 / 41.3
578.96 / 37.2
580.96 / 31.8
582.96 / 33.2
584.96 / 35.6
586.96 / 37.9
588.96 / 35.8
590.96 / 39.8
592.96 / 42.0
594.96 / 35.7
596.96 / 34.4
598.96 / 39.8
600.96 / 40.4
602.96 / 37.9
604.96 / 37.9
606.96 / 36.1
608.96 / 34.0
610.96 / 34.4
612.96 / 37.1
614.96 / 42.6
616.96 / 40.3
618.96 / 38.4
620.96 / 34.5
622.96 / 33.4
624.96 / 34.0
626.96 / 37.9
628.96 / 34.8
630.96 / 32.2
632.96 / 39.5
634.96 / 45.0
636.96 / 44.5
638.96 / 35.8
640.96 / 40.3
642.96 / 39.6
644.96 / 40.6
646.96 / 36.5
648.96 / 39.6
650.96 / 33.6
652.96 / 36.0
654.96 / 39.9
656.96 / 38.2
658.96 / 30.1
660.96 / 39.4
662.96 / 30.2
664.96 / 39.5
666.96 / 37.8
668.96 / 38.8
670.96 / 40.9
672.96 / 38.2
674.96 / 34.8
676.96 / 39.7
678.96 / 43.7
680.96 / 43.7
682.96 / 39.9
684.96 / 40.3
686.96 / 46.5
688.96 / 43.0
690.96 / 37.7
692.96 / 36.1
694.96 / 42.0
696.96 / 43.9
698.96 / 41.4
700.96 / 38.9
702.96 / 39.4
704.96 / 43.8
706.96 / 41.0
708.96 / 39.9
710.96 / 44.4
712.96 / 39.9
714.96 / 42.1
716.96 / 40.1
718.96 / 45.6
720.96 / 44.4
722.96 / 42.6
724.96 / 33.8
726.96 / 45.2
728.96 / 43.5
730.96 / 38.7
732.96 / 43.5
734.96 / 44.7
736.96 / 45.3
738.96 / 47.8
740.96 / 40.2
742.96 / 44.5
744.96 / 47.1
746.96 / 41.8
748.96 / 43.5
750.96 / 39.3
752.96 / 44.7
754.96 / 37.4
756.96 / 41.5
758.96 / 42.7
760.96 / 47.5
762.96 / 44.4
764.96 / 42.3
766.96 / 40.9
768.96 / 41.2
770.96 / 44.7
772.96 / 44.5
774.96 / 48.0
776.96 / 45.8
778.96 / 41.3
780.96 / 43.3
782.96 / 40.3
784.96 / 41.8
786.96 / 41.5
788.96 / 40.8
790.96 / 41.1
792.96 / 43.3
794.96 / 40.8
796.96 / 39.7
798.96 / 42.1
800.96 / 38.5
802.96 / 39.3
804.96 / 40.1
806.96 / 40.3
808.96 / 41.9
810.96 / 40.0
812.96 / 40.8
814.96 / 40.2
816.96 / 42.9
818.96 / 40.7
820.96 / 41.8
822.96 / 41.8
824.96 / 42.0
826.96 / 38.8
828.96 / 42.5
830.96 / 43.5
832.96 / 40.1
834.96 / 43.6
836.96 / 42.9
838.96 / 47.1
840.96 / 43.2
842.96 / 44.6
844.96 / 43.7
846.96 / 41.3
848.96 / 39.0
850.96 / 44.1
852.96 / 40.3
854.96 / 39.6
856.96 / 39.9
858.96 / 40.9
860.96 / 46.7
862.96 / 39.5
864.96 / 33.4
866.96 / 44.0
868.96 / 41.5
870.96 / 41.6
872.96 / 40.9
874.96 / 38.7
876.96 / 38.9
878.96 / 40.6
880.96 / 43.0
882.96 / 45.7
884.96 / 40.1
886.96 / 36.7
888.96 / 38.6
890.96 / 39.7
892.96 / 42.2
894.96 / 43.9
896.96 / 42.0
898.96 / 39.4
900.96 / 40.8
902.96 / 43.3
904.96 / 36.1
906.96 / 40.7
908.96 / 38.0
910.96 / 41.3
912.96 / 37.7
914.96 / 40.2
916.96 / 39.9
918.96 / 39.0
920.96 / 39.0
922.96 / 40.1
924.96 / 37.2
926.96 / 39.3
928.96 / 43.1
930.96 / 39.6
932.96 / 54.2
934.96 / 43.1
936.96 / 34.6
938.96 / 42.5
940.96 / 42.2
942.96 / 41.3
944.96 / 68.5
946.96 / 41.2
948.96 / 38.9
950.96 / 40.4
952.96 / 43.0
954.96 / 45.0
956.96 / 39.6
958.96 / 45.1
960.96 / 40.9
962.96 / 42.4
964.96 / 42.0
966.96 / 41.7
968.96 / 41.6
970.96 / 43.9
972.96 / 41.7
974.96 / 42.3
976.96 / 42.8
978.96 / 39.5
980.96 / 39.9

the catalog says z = 0.281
